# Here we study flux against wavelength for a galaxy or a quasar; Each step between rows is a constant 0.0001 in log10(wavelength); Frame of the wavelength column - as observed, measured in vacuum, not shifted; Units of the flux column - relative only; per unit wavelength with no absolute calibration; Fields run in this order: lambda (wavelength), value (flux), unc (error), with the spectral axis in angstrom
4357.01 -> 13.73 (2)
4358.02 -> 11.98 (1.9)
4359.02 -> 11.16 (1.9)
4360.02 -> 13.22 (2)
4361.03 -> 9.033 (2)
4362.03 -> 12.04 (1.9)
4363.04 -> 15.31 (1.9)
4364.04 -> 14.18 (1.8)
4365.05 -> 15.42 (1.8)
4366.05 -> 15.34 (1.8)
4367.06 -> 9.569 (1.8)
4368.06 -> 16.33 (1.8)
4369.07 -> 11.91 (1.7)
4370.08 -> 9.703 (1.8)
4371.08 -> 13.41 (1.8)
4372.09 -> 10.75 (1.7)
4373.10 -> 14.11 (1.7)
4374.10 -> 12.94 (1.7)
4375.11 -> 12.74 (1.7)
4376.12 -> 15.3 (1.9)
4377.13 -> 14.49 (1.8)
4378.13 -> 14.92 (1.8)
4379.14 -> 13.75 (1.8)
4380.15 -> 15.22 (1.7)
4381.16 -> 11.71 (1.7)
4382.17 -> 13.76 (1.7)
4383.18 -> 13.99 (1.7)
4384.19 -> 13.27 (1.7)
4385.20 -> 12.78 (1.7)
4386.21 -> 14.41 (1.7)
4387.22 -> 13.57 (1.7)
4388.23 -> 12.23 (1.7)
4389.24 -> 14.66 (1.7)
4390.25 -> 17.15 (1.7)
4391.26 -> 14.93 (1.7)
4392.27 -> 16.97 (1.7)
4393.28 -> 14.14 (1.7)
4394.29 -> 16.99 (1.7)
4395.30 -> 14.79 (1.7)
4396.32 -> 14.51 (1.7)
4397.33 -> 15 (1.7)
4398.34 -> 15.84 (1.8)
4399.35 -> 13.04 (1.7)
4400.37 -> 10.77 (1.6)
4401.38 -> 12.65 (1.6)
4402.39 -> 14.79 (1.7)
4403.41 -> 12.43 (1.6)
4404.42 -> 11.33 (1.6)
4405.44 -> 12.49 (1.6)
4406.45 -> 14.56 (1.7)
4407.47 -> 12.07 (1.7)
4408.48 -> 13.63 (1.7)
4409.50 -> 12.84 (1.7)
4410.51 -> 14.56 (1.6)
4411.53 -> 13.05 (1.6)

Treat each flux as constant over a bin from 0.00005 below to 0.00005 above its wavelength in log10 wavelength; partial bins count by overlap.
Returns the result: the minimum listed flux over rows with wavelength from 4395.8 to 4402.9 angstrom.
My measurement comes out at 10.77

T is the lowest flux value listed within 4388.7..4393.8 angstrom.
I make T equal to 14.14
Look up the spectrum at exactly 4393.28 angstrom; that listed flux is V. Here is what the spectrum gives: 14.14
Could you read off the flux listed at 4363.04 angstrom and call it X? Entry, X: 15.31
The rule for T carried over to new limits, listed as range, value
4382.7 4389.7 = 12.23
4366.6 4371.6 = 9.569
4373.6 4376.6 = 12.74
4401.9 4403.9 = 12.43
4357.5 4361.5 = 9.033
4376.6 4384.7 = 11.71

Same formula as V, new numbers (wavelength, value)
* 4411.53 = 13.05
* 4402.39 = 14.79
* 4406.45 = 14.56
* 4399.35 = 13.04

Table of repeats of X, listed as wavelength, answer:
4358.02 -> 11.98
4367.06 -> 9.569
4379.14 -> 13.75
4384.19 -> 13.27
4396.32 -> 14.51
